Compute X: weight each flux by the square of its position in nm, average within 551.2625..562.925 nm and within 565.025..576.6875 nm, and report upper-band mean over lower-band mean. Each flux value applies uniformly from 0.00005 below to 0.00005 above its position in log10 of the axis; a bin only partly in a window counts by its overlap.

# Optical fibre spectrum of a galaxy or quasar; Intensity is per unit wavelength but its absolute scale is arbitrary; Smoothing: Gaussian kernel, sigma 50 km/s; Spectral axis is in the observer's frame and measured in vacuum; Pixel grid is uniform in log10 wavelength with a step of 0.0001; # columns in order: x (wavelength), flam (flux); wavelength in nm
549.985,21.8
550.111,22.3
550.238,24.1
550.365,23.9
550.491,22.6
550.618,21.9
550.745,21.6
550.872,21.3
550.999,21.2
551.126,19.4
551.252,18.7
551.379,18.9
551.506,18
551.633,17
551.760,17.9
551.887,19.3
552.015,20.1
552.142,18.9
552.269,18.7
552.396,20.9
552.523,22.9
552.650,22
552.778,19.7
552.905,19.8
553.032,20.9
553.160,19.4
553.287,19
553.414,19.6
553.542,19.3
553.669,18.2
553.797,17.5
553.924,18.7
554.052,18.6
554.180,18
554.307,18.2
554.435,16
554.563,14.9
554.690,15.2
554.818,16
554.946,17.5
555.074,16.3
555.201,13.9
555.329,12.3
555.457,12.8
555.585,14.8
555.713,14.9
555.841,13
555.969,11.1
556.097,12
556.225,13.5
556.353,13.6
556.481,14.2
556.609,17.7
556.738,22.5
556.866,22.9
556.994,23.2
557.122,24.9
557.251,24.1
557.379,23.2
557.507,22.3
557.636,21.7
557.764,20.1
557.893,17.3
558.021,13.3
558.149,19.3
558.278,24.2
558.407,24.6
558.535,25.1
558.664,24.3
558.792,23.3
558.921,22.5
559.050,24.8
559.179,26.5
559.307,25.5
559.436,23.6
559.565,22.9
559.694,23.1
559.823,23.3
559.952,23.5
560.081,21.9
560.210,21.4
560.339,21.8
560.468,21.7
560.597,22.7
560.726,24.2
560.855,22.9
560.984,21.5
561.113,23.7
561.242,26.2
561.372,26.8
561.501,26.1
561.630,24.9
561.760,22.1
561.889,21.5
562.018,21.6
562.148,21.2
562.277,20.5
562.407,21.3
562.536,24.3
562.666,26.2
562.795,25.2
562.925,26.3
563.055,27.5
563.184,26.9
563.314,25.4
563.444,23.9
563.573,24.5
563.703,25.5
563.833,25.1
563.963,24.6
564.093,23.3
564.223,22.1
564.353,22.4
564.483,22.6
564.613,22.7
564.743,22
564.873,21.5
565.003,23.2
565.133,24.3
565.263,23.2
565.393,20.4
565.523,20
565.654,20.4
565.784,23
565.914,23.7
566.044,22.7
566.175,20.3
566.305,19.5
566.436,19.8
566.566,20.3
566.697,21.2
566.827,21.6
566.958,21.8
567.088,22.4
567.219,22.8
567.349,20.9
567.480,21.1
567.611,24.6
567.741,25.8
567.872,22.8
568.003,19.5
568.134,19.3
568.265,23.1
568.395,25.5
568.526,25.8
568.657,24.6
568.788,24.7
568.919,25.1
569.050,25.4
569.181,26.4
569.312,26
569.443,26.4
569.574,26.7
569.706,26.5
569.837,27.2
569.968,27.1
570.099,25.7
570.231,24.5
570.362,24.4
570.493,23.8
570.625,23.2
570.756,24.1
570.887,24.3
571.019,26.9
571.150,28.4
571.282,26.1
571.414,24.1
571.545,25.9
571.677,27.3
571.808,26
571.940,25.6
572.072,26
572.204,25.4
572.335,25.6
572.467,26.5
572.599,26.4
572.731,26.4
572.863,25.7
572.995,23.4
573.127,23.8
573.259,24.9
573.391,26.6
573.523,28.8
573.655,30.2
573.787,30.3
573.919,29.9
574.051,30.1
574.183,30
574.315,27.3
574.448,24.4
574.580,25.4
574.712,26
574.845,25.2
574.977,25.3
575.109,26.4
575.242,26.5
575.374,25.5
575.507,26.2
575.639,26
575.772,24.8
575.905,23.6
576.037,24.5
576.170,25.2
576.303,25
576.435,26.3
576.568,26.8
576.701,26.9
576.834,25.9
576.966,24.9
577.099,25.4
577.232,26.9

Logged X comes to 1.3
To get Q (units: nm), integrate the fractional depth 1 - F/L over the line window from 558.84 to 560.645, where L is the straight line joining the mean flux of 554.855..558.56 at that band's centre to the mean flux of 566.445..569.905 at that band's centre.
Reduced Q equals -0.34 nm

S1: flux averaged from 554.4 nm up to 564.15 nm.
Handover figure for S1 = 21.3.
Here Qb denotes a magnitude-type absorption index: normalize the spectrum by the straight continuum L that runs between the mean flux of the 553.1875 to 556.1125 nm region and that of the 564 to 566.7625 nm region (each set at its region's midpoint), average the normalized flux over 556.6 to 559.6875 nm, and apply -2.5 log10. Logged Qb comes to -0.25 mag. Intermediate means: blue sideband 16.1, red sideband 21.9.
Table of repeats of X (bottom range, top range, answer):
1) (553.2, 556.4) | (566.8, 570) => 1.60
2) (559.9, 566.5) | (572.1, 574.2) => 1.21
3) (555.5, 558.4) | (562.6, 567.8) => 1.28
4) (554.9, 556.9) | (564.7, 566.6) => 1.49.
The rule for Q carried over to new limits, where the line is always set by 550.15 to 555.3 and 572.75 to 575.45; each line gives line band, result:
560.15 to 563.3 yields -0.19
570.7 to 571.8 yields -0.01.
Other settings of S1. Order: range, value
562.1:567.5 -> 22.8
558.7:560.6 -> 23.3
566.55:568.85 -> 22.7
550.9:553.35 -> 19.6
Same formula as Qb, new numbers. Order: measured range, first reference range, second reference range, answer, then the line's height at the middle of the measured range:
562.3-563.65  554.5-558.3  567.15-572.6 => -0.187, 21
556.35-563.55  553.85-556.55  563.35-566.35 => -0.217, 18.8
